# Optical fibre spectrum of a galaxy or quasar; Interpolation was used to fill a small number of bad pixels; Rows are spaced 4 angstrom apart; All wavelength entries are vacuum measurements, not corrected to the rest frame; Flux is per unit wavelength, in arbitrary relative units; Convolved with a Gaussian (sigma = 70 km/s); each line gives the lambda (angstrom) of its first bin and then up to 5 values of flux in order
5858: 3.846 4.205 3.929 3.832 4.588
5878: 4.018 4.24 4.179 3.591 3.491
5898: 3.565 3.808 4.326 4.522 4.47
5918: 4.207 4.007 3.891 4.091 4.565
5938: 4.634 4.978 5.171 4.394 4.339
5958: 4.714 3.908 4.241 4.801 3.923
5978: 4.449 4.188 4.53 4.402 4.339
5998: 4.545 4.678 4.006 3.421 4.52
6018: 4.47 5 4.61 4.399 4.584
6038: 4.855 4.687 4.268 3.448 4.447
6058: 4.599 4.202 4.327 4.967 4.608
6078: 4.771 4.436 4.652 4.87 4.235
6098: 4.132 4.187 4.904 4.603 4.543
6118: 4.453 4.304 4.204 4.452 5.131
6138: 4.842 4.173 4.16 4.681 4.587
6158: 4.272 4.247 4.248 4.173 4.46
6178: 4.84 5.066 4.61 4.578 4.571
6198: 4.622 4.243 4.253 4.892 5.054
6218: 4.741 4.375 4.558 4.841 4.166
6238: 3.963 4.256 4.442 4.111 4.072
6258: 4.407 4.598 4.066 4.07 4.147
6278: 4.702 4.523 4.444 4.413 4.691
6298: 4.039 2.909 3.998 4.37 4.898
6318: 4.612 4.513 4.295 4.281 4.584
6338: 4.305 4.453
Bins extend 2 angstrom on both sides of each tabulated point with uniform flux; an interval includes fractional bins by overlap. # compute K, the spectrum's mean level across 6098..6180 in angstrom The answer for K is 4.46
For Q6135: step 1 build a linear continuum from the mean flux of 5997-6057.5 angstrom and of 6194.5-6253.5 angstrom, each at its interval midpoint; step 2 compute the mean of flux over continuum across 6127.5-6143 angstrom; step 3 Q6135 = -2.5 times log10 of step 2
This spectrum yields -0.06 mag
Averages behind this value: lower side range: 4.4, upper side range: 4.46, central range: 4.67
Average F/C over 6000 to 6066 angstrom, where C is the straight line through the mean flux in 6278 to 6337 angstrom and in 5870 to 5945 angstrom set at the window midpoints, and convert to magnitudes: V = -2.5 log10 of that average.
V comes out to -0.04 mag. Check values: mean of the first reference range 4.18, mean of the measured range 4.39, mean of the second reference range 4.34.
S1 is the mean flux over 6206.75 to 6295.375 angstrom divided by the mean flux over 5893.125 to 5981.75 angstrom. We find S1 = 1.03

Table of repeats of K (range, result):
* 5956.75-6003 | 4.38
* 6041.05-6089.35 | 4.46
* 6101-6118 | 4.57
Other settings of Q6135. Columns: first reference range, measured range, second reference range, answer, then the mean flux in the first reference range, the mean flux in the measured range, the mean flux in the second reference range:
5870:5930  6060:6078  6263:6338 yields -0.10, 4.06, 4.55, 4.31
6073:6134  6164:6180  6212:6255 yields 0.01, 4.51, 4.43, 4.42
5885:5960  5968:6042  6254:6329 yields -0.04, 4.26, 4.44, 4.31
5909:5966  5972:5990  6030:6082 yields 0.04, 4.41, 4.29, 4.48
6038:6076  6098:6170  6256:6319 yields -0.02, 4.42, 4.45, 4.3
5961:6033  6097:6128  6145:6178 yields -0.01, 4.37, 4.43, 4.39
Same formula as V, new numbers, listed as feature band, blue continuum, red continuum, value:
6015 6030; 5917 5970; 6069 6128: -0.042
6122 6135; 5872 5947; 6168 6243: -0.012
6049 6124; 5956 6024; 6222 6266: -0.030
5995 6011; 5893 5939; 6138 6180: 0.003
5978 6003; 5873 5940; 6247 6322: -0.070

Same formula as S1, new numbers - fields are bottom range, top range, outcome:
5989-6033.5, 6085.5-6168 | 1.01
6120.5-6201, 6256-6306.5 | 0.94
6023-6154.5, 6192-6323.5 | 0.97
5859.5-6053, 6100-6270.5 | 1.04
